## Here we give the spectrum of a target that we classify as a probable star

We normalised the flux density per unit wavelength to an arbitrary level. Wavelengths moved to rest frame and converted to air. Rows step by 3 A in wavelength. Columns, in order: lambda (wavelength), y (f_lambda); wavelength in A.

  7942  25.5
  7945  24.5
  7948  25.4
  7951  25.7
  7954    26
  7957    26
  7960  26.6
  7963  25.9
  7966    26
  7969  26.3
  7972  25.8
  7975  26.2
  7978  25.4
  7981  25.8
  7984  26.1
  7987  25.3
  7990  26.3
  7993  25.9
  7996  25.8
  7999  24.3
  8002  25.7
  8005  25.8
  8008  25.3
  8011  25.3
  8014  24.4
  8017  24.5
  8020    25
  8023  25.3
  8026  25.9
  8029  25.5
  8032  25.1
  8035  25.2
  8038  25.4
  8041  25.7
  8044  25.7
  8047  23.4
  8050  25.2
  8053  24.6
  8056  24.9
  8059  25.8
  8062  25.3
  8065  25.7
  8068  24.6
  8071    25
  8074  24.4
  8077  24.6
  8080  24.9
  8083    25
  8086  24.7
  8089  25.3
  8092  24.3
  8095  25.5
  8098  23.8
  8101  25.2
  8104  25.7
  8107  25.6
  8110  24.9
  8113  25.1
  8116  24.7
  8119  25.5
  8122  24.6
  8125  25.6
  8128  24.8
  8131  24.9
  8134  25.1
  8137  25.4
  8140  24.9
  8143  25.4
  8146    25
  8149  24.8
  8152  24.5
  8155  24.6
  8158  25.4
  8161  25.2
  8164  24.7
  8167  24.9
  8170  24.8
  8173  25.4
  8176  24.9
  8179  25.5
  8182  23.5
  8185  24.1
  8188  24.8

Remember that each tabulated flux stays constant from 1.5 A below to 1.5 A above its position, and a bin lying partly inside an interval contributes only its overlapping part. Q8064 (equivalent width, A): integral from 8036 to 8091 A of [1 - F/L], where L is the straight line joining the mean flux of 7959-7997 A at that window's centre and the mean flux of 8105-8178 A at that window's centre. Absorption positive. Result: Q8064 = 1.0 A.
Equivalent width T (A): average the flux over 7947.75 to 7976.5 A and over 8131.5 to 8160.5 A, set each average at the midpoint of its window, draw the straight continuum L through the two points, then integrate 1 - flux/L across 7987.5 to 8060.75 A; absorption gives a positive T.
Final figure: 1.2 A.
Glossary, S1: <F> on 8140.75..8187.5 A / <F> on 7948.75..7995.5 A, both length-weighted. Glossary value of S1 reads 1.0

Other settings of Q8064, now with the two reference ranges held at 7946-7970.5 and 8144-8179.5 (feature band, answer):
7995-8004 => 0.17 A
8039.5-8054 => 0.34 A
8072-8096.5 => 0.49 A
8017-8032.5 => 0.21 A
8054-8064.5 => 0.05 A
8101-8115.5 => -0.02 A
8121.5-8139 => 0.02 A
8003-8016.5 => 0.28 A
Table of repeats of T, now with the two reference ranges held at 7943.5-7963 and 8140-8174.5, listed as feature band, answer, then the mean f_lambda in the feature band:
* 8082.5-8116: 0.2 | 25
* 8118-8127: 0.0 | 25.2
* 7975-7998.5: -0.2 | 25.8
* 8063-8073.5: 0.1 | 25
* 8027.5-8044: 0.0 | 25.4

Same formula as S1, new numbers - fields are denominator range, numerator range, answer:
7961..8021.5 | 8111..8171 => 0.98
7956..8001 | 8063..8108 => 0.97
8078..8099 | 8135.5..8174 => 1.01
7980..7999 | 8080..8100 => 0.96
